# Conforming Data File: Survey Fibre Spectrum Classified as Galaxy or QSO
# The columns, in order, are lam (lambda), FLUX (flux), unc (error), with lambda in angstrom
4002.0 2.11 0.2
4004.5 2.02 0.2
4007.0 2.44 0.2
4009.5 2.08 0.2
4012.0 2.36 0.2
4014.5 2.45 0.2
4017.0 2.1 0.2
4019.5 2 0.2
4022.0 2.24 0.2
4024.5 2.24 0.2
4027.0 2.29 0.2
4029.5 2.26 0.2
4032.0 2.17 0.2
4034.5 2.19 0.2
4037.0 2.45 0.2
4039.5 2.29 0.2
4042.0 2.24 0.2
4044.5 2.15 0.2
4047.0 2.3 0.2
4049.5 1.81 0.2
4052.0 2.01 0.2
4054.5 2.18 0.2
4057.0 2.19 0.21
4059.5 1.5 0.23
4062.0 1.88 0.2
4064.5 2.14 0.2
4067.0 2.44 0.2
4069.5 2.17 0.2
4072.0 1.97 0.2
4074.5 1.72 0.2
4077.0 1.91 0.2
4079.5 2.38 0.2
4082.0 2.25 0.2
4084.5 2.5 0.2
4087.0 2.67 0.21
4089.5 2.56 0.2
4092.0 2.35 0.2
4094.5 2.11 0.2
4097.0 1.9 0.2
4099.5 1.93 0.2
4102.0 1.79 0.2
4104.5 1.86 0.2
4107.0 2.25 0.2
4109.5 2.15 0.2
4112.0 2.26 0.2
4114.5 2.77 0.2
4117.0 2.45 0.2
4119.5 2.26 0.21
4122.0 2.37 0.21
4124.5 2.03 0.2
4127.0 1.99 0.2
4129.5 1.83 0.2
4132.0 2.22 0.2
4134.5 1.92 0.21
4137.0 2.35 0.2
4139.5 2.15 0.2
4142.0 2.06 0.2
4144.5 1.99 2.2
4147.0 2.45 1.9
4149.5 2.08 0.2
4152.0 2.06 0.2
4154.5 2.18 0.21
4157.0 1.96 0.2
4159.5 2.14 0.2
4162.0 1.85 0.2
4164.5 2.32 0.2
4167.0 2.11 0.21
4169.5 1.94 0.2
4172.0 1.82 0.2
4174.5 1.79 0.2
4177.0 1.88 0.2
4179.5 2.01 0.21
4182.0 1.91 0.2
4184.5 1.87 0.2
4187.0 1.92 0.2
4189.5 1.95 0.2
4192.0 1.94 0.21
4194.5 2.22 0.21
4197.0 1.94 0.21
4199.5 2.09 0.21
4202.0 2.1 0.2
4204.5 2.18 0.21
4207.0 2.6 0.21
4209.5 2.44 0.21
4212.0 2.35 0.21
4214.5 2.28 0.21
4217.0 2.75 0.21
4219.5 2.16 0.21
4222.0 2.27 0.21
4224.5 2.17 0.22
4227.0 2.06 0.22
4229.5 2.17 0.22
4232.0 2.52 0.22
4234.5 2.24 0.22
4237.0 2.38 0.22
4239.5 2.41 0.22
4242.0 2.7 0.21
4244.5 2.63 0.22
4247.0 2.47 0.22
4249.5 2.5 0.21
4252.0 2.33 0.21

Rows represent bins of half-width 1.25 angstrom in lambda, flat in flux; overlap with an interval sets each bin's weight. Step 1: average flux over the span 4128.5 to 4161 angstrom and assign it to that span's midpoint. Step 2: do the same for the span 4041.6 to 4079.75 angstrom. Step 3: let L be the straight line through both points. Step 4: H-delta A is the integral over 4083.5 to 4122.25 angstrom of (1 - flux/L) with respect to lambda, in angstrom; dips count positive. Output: -3.3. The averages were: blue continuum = 2.05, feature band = 2.26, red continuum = 2.11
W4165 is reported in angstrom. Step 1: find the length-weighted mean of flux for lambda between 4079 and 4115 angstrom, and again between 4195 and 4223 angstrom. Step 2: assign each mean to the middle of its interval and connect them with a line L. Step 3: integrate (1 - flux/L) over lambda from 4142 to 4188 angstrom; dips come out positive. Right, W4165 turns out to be 5.0 angstrom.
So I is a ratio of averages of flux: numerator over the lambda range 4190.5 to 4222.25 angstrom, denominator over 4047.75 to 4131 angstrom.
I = 1.05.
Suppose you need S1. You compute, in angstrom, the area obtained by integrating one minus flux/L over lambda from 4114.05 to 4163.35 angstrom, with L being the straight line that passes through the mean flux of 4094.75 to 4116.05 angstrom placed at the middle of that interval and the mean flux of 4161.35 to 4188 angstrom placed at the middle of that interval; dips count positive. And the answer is -2.6 angstrom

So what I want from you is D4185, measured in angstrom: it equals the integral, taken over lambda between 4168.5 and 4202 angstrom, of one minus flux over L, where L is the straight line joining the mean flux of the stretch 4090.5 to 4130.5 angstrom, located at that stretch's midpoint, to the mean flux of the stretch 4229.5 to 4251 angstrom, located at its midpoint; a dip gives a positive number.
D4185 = 5.45 angstrom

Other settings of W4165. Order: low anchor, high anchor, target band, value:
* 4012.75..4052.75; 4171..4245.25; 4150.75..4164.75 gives 0.8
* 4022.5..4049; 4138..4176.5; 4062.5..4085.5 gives 0.4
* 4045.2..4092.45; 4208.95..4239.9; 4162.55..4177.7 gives 1.9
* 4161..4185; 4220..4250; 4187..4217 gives -0.7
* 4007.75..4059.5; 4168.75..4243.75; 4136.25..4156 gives 0.2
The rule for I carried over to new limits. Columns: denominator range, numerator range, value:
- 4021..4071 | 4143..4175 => 0.96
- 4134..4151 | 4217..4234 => 1.05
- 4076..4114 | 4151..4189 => 0.90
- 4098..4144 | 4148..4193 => 0.93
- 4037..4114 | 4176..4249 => 1.04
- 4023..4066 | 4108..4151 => 1.03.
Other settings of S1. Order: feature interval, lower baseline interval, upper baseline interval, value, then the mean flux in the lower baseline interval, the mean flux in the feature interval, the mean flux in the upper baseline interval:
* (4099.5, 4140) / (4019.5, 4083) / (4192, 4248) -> 0.9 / 2.13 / 2.16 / 2.31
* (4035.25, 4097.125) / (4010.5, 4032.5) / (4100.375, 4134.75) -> 0.9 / 2.23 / 2.17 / 2.16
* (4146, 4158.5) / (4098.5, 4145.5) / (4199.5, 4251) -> 0.4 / 2.14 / 2.14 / 2.36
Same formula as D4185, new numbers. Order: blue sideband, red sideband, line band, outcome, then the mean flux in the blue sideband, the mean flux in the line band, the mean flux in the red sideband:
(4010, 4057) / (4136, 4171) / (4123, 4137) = 0.6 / 2.2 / 2.04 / 2.11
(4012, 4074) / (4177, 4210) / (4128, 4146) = 0.2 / 2.15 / 2.08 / 2.07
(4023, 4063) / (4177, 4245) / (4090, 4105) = 1.0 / 2.14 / 2.02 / 2.22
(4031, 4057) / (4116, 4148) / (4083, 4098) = -1.3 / 2.18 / 2.35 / 2.15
